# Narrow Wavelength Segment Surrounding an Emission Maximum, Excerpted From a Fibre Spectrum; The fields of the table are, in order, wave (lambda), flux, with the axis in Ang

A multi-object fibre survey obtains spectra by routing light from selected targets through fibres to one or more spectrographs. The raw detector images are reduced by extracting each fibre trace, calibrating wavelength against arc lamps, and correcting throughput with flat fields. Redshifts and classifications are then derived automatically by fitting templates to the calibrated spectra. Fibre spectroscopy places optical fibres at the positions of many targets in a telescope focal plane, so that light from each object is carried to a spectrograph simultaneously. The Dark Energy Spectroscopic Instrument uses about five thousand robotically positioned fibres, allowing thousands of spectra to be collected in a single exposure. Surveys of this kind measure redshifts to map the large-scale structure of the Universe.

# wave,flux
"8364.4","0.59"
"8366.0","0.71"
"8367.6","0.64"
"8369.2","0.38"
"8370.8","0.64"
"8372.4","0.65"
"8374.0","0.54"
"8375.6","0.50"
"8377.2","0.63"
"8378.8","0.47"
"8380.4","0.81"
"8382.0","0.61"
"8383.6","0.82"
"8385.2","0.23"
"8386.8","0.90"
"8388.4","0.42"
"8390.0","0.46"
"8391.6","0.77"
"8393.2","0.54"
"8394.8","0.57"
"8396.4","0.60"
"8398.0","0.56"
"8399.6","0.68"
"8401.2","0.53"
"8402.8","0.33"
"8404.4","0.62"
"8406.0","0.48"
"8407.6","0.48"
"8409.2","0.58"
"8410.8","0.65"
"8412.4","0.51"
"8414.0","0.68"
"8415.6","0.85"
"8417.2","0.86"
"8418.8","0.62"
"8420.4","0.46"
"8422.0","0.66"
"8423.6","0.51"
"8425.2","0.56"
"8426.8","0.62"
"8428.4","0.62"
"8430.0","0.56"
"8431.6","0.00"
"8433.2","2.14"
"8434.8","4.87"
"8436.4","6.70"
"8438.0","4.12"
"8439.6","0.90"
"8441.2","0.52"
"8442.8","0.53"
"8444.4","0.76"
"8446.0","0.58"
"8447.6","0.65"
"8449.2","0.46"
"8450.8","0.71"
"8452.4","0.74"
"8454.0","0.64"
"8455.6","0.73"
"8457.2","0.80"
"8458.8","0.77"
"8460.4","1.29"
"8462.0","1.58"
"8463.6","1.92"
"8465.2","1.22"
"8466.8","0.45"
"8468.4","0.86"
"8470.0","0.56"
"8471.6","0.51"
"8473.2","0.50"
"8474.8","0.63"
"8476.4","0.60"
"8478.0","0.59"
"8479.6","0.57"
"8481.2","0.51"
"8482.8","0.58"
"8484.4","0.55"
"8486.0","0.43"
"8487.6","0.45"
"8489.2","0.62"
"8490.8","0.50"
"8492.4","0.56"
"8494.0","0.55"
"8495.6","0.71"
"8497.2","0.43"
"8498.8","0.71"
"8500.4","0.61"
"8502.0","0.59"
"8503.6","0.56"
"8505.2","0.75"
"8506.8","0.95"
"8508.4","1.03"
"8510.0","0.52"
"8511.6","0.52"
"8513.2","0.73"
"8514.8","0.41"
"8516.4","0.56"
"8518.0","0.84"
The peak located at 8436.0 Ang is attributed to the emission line H-alpha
